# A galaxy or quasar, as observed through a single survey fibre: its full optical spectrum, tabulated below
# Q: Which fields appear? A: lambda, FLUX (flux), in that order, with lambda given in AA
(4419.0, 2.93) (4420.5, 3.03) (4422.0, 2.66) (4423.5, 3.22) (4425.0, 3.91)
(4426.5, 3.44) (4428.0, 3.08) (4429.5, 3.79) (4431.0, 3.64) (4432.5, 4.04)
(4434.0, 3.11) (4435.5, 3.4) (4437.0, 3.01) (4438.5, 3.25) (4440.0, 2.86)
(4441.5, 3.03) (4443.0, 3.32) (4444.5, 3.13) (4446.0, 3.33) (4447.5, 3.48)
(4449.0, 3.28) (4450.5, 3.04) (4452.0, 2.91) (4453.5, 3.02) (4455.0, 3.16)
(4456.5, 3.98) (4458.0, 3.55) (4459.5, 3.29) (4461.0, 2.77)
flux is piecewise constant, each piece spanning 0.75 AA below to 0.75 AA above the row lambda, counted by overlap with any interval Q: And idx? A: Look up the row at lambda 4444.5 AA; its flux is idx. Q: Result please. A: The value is 3.13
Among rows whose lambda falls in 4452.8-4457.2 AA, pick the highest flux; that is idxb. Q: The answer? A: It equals 3.98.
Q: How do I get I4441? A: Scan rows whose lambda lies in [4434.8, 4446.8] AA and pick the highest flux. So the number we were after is 3.4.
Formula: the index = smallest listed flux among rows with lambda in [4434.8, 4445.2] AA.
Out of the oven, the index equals 2.86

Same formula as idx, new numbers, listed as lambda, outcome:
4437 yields 3.01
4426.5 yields 3.44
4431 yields 3.64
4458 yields 3.55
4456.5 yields 3.98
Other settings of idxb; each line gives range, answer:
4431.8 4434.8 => 4.04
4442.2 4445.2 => 3.32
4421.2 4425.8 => 3.91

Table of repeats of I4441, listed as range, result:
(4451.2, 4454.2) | 3.02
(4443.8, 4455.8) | 3.48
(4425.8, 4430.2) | 3.79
